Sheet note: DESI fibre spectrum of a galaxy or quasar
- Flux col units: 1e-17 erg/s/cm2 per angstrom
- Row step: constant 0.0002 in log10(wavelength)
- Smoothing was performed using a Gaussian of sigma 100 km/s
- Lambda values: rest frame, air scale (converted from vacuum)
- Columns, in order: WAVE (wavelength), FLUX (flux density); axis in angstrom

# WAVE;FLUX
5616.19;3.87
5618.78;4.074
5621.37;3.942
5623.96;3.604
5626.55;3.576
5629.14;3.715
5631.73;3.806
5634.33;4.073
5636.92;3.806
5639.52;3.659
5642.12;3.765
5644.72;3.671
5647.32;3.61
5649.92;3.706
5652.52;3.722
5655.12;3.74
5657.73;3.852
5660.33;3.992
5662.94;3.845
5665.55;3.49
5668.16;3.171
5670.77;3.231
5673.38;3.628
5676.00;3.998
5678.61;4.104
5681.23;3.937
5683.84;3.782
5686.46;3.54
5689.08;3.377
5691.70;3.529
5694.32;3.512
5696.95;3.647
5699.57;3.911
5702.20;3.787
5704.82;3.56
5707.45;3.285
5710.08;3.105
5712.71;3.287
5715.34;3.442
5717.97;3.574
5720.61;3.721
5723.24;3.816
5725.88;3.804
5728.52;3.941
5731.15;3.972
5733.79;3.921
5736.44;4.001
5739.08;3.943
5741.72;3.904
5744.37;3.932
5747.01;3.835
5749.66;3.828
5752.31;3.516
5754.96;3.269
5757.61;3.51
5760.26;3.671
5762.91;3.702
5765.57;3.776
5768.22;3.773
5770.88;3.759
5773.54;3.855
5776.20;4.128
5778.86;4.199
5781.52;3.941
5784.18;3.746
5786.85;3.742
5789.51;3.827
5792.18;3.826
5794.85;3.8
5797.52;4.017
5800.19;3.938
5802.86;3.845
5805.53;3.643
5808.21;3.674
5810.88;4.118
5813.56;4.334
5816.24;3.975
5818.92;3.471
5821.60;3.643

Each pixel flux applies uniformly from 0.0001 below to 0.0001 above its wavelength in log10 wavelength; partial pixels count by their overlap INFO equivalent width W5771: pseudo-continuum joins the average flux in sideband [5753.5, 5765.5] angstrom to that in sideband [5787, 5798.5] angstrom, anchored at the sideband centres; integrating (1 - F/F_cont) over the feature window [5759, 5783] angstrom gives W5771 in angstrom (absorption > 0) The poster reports -1.3 angstrom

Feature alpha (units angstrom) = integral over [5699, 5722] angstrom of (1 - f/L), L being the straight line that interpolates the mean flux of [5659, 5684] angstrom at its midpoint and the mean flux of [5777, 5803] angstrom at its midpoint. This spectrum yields 1.6 angstrom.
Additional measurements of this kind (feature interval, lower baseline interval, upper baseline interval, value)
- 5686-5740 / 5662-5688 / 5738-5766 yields 0.6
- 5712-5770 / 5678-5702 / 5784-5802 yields 0.5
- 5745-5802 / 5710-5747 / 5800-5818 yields 0.8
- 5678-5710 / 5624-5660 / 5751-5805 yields 1.1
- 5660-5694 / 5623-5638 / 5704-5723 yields -0.6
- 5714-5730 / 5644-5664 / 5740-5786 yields 0.3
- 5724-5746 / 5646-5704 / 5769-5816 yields -0.7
